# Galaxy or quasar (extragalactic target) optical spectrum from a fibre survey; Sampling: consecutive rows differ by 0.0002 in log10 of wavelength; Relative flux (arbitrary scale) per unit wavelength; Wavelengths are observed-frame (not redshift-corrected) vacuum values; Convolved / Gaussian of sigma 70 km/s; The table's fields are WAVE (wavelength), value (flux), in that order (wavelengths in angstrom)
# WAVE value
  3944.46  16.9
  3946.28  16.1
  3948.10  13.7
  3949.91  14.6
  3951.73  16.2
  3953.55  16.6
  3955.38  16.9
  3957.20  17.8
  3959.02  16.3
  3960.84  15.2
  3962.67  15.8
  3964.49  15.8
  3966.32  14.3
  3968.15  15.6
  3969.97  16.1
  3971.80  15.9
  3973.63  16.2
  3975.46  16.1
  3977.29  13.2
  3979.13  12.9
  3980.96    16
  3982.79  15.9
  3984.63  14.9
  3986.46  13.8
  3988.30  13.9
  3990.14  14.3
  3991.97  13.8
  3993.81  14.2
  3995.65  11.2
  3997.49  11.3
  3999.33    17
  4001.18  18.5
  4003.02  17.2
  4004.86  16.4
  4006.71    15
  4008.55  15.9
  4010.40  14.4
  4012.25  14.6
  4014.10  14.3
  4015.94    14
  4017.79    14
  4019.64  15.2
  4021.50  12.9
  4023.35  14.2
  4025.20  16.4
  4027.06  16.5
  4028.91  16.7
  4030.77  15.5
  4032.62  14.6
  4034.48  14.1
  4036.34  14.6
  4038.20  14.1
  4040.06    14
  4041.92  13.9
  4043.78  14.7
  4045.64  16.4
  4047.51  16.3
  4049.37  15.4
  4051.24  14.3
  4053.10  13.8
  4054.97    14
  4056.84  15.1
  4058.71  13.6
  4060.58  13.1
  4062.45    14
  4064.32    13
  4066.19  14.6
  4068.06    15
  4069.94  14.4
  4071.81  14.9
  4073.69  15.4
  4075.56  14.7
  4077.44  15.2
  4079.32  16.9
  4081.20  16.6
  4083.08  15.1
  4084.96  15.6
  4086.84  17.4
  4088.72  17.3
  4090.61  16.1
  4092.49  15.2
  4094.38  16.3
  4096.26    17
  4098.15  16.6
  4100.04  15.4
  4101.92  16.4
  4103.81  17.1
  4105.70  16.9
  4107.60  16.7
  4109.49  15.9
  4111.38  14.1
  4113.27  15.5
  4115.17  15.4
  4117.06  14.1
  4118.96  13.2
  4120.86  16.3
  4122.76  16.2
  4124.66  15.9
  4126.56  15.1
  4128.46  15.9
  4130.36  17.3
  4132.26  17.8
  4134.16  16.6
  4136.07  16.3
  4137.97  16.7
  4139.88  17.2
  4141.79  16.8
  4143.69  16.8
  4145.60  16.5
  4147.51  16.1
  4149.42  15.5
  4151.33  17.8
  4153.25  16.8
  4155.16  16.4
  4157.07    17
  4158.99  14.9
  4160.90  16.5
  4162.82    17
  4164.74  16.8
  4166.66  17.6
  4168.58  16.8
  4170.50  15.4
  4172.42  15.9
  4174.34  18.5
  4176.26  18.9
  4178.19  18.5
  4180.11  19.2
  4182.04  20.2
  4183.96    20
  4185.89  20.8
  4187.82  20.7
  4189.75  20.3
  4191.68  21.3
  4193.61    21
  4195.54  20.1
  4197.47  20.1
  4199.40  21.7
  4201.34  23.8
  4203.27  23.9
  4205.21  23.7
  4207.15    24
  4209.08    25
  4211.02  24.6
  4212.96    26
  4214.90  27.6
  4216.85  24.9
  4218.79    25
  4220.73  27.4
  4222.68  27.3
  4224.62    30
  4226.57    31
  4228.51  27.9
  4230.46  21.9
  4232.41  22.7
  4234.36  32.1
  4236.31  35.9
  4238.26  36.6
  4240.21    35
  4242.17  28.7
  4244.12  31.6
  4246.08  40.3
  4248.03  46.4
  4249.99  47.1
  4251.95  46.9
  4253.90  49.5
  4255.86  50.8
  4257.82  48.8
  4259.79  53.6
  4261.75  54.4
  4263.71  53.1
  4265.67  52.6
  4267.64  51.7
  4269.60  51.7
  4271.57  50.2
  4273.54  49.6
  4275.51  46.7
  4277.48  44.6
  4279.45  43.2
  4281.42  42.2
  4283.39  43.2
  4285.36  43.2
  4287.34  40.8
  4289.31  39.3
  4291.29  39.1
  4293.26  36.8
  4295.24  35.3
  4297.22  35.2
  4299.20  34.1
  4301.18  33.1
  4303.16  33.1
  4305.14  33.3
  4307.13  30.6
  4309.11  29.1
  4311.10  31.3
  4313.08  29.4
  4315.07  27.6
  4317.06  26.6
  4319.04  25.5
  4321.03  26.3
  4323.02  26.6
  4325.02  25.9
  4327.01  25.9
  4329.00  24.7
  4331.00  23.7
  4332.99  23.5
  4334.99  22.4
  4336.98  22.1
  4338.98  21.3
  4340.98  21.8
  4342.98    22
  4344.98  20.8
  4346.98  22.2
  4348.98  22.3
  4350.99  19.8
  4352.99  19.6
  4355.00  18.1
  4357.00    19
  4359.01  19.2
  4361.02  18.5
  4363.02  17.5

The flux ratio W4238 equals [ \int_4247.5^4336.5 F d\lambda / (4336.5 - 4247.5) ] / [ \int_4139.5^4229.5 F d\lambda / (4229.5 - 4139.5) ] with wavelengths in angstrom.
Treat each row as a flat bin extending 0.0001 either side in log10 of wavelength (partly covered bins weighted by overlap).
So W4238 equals 1.85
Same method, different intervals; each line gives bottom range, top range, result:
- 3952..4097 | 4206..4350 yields 2.25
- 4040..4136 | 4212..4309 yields 2.49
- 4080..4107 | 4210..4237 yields 1.67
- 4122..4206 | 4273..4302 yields 2.22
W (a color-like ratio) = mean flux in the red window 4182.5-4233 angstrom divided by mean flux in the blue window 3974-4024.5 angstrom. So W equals 1.63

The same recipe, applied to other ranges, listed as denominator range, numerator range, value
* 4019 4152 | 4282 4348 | 1.91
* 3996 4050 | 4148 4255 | 1.65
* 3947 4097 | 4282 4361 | 1.85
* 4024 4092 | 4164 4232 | 1.48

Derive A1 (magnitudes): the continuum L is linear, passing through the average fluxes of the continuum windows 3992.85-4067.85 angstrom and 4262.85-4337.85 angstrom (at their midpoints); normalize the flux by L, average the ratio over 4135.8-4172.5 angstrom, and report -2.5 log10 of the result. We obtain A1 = 0.41 mag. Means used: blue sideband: 14.7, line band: 16.6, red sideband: 35.6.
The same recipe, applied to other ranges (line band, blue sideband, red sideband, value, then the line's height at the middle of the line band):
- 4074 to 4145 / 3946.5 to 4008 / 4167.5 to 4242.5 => 0.25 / 20.3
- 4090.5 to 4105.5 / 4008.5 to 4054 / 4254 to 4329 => 0.27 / 21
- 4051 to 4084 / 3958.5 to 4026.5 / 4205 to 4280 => 0.43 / 21.8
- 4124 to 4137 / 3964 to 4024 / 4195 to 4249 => 0.35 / 22.8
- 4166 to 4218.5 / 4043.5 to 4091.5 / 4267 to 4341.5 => 0.18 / 25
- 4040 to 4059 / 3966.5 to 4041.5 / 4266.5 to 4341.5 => 0.20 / 17.8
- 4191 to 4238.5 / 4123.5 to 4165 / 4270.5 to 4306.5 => 0.10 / 28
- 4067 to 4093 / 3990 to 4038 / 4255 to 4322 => 0.31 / 20.9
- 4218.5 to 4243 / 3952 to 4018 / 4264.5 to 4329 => 0.10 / 32.2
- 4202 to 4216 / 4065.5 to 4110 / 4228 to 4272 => 0.39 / 35.6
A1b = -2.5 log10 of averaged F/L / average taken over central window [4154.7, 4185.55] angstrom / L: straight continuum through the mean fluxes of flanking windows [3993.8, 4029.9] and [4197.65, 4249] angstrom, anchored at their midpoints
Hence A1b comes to 0.39 mag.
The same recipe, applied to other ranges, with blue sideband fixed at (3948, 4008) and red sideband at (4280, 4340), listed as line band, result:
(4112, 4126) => 0.40 mag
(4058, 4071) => 0.36 mag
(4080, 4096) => 0.25 mag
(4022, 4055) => 0.21 mag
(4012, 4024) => 0.21 mag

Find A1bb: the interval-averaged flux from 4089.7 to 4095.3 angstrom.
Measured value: 15.9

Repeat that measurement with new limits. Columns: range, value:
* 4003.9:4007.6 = 15.7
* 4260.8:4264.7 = 53.8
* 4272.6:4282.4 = 45.2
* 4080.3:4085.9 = 15.8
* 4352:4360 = 19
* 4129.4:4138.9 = 17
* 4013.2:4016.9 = 14.2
